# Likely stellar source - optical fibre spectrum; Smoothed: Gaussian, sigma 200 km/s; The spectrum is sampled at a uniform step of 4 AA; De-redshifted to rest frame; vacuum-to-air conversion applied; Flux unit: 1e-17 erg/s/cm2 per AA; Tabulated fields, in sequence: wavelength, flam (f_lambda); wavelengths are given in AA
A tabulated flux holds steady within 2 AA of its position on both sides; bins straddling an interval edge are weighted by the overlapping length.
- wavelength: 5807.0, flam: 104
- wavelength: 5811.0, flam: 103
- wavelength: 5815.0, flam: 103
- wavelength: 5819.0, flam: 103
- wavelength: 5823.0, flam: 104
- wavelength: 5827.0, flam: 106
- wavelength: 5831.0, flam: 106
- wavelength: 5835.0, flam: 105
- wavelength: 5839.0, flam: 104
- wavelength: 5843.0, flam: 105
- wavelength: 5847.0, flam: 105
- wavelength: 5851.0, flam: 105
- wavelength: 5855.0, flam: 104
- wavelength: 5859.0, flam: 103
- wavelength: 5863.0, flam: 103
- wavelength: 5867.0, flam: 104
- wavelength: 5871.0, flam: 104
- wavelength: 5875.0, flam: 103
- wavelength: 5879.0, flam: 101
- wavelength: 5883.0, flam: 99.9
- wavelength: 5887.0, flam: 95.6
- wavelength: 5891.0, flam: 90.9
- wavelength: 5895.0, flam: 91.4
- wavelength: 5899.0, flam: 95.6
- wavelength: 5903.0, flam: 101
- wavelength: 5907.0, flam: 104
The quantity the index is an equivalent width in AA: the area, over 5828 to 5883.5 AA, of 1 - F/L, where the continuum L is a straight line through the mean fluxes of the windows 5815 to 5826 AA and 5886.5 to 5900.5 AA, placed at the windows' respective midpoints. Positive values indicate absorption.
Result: -3.0 AA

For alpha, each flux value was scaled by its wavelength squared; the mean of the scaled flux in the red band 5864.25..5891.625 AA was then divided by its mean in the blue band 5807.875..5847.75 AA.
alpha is 0.98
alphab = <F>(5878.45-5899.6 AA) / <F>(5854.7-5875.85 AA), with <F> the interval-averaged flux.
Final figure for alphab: 0.92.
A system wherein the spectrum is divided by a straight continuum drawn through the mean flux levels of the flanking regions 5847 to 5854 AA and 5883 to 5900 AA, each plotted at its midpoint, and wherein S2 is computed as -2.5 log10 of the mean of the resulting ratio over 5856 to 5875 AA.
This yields -0.028 mag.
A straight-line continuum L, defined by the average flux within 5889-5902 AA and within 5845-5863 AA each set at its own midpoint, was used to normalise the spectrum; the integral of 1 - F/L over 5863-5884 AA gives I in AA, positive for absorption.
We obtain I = -0.8 AA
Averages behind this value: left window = 104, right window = 93.3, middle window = 103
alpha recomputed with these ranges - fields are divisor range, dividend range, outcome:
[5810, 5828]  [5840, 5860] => 1.02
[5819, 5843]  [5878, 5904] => 0.94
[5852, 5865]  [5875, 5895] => 0.95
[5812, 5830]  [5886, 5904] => 0.93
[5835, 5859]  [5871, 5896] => 0.95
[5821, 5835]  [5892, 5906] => 0.94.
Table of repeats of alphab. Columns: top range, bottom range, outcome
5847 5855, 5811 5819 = 1.02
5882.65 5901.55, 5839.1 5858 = 0.90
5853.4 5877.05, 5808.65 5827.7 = 1.00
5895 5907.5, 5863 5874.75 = 0.95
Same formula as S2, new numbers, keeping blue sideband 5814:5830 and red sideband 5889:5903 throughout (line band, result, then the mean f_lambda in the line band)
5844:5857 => -0.05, 105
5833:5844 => -0.03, 105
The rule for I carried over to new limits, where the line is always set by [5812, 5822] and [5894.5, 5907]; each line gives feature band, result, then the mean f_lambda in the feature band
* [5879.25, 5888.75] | 0.0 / 98.4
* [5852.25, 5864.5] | -0.4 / 103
